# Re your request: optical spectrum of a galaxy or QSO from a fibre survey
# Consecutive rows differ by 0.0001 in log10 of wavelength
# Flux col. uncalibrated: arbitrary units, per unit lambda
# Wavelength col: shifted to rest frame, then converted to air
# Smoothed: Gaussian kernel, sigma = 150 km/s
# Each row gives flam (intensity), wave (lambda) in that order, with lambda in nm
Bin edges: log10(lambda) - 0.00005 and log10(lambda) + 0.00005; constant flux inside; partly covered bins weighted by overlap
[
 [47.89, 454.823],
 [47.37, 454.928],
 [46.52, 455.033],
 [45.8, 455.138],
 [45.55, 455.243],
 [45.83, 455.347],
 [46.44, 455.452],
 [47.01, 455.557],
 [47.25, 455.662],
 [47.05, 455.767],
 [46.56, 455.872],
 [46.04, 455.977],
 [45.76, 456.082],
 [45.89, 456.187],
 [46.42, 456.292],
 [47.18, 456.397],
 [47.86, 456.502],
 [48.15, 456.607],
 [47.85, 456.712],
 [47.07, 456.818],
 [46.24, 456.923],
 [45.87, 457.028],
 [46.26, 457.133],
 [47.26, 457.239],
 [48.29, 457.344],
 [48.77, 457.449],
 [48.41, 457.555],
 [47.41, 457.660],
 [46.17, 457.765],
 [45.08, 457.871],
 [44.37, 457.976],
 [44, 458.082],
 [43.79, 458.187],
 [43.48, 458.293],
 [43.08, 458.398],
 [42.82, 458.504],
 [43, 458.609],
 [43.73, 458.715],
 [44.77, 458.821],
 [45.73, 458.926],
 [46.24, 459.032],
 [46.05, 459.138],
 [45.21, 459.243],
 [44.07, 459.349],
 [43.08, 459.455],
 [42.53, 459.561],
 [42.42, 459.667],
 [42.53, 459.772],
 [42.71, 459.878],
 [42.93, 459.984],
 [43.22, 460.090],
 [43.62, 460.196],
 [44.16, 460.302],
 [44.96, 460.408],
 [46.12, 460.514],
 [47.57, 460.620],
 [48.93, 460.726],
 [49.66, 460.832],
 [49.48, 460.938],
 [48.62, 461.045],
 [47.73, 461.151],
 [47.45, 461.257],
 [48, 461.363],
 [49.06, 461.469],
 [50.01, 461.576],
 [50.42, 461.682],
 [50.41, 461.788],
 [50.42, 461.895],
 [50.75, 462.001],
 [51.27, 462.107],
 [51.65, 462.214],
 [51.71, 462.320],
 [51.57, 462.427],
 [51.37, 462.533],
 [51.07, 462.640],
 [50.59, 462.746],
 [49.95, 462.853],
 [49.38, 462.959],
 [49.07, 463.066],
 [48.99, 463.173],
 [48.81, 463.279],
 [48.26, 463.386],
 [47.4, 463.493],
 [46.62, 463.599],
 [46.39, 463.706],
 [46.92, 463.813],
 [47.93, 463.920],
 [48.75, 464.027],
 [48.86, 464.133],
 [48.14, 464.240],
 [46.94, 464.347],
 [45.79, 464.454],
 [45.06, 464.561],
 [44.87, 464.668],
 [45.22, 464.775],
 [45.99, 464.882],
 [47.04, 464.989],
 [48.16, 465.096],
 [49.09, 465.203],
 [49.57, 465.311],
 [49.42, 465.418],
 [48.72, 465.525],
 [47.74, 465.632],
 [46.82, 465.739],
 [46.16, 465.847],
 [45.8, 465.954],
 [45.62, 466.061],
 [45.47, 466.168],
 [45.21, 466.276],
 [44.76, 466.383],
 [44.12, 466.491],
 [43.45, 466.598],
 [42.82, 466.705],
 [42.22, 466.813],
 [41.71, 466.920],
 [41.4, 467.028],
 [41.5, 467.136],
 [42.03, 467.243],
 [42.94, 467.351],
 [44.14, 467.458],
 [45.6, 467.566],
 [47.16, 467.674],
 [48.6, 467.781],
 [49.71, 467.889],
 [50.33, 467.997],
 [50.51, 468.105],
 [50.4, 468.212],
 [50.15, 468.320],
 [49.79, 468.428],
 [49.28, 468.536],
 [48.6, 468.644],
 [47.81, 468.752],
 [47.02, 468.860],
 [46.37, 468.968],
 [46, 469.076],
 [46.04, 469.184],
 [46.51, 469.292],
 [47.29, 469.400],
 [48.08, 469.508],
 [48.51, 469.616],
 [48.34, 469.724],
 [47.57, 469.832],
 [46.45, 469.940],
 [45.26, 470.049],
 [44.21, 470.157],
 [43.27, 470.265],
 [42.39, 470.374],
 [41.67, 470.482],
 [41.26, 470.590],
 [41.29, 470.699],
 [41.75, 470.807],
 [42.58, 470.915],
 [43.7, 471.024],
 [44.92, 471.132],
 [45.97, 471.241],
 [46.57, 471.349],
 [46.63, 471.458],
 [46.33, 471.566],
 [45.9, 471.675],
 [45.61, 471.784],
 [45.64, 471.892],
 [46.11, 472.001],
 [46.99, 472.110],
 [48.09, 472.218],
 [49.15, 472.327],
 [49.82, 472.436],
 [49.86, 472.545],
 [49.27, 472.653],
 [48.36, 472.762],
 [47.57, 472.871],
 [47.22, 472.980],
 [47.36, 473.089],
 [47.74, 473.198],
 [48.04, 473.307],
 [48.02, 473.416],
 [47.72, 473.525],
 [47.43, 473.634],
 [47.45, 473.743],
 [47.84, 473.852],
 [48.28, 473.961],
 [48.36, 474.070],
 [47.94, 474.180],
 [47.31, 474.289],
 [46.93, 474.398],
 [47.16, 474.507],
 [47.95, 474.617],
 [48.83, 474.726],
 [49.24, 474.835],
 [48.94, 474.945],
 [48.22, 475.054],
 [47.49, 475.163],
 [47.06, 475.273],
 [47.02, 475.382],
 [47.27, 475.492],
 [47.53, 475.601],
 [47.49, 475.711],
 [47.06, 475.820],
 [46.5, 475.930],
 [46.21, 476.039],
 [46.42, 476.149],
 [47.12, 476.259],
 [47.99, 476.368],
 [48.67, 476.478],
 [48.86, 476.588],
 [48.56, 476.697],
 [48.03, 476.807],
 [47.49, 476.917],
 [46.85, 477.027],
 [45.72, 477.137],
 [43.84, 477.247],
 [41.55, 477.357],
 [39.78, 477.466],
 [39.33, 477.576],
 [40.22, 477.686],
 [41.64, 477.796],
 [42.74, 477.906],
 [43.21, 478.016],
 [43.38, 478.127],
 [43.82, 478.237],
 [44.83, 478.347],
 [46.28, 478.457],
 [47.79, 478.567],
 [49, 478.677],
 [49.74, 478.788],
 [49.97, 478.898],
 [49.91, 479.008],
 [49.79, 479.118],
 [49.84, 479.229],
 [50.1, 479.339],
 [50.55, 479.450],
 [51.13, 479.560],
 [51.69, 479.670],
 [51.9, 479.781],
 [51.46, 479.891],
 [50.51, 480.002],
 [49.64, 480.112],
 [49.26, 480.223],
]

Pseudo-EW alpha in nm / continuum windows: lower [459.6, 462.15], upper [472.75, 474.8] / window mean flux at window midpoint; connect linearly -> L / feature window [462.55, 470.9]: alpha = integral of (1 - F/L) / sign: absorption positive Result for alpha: 0.16 nm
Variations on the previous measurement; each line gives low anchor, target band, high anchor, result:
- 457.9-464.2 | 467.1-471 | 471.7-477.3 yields 0.10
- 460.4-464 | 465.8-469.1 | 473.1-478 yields 0.14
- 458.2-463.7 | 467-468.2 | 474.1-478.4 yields 0.01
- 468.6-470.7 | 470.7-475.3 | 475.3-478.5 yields -0.16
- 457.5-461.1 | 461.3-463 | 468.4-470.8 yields -0.20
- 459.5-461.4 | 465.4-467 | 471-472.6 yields 0.04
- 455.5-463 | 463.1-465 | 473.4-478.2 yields -0.02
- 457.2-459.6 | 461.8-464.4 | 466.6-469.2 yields -0.21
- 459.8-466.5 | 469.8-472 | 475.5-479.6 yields 0.12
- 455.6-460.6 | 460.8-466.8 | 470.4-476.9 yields -0.27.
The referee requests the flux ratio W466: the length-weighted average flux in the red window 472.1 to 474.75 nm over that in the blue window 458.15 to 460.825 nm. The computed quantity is 1.1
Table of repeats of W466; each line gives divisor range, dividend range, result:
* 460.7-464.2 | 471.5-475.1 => 0.97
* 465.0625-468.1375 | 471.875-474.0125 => 1.05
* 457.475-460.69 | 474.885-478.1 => 1.03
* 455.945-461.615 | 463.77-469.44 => 1.02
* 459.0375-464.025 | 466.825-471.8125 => 0.96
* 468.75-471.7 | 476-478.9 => 1.00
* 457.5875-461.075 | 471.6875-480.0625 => 1.05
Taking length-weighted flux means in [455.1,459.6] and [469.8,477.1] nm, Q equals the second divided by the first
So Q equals 1.02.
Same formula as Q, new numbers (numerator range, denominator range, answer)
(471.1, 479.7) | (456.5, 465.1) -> 1.00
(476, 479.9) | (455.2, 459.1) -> 1.02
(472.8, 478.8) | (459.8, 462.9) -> 0.96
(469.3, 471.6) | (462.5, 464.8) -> 0.94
